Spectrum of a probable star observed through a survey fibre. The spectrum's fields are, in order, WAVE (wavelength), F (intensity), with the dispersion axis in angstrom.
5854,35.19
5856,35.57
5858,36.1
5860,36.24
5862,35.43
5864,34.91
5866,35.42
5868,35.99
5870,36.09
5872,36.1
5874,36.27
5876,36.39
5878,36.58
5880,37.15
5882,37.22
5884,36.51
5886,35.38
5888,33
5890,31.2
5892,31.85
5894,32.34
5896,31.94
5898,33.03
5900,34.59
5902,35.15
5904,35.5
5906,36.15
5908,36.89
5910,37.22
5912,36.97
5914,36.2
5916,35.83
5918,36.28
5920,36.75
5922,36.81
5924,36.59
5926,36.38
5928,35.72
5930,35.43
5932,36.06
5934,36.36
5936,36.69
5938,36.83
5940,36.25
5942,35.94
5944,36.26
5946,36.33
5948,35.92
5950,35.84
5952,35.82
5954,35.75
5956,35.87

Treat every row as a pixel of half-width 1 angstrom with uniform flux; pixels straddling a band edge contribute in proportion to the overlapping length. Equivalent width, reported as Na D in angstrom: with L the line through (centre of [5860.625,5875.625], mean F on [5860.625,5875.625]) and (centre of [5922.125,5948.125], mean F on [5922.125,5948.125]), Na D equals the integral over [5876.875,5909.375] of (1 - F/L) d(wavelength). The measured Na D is 1.1 angstrom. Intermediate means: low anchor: 35.8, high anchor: 36.2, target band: 34.7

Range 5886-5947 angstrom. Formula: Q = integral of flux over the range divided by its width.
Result 35.4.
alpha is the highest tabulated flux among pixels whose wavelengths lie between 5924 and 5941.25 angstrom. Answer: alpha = 36.83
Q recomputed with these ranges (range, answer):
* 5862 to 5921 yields 35.3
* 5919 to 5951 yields 36.3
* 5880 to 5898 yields 33.8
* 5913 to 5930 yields 36.3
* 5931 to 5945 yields 36.3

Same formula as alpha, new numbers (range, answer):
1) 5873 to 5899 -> 37.22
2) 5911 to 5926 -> 36.97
